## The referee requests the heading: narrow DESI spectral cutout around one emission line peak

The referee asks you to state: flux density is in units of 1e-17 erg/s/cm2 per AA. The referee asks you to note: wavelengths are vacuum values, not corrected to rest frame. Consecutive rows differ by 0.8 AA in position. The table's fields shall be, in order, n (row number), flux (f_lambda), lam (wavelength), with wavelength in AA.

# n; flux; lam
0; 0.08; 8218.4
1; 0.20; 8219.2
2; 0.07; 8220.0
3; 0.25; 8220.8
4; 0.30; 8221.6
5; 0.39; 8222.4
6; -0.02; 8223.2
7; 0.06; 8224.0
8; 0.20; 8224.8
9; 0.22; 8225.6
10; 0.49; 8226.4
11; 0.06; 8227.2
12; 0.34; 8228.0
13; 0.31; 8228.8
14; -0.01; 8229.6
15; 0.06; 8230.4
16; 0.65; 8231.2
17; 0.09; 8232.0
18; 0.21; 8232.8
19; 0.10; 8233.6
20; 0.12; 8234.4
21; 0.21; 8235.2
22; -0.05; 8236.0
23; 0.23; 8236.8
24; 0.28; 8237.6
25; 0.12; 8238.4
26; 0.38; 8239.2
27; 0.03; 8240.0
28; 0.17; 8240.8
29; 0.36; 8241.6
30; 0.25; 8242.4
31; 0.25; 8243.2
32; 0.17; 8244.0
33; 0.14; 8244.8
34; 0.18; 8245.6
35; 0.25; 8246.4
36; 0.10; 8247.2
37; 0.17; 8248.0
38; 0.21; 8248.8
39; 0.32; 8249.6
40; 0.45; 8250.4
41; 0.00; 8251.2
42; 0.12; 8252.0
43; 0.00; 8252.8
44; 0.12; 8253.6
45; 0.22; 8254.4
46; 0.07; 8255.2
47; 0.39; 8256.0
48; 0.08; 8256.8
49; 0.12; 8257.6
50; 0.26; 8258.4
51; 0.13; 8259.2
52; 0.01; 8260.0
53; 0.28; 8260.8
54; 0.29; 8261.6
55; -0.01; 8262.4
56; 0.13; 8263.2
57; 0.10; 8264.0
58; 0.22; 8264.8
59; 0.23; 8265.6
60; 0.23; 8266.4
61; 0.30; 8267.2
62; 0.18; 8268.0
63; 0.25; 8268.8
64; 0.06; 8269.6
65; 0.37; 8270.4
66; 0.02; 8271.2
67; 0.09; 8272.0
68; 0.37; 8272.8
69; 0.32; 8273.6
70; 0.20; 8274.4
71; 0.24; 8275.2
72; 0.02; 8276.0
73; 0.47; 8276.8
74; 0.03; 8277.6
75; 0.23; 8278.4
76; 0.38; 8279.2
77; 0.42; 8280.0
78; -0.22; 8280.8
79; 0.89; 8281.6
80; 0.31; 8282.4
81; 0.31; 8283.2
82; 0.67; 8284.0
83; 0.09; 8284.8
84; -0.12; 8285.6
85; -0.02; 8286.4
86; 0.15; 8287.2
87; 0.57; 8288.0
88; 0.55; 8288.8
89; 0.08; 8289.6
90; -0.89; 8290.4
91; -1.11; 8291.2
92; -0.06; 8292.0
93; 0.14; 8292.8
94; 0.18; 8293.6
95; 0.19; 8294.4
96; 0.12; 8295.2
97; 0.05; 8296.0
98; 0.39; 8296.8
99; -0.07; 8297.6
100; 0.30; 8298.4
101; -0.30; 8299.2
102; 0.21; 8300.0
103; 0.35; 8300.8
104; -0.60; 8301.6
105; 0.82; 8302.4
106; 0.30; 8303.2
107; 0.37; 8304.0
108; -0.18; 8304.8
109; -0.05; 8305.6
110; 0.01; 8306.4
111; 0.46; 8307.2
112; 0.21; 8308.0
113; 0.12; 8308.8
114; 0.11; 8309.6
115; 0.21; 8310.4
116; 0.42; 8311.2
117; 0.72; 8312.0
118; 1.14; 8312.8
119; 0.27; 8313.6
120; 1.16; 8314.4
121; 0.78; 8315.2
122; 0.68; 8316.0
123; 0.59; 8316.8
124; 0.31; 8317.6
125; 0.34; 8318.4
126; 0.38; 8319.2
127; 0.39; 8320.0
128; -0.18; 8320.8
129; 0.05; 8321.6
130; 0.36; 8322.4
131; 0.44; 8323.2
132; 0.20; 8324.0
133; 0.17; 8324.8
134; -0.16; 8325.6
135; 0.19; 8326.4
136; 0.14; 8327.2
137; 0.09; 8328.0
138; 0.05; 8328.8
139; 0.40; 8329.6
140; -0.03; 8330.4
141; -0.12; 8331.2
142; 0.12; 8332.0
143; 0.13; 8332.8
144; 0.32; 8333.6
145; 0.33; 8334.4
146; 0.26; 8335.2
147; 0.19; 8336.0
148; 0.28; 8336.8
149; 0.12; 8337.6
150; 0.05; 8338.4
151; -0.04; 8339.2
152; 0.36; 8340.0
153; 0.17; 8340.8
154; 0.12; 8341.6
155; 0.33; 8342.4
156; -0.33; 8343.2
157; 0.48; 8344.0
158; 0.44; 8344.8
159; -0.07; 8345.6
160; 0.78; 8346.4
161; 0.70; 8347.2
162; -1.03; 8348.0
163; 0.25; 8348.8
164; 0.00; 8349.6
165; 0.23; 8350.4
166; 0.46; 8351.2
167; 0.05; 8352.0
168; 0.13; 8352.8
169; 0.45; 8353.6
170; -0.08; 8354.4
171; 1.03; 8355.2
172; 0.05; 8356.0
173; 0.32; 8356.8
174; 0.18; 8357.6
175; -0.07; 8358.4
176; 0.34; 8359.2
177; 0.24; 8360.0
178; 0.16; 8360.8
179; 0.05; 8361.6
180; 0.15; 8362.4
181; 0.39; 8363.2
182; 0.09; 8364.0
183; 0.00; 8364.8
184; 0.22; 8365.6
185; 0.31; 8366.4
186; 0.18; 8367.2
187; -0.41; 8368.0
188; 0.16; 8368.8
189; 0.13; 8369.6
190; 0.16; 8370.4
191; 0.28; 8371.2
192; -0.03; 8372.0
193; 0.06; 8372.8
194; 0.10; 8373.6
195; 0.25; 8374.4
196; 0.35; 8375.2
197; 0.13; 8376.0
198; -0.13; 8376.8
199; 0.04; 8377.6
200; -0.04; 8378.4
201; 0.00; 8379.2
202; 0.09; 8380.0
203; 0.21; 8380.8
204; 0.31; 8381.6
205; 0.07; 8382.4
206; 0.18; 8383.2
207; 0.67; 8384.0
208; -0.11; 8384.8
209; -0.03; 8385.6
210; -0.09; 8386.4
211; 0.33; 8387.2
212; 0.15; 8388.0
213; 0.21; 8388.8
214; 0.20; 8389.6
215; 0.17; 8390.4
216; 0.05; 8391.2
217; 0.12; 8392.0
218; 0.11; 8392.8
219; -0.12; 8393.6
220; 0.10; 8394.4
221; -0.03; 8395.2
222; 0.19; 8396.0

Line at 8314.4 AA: H-gamma 4340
